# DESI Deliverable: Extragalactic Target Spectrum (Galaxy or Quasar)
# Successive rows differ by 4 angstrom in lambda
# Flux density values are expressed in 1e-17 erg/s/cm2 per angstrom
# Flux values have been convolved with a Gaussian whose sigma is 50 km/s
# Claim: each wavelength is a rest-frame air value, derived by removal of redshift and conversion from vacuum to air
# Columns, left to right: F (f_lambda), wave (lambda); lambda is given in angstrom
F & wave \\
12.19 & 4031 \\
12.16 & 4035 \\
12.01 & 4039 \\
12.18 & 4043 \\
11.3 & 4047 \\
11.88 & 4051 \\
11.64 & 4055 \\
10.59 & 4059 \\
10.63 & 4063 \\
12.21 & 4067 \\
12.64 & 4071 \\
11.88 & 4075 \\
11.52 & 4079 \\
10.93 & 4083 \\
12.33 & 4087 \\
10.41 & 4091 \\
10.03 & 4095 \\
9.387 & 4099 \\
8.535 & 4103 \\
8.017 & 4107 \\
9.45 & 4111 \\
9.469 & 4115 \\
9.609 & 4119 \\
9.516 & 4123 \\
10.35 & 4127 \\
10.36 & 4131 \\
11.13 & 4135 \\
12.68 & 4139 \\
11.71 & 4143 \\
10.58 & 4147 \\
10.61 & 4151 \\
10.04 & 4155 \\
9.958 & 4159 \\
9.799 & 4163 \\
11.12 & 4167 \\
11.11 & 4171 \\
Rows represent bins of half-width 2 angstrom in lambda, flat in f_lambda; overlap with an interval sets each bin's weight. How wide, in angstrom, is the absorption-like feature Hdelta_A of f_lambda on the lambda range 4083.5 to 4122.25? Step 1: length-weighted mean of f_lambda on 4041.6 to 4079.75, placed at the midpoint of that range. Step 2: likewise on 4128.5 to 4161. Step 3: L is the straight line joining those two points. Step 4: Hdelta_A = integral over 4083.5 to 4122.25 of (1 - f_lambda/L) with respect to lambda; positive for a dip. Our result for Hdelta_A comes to 5.3 angstrom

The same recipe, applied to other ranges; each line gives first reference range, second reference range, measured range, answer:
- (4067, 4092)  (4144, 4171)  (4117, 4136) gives 1.4 angstrom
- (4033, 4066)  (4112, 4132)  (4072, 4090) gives -1.4 angstrom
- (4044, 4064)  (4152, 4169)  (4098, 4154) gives 2.4 angstrom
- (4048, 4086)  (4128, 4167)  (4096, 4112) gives 3.3 angstrom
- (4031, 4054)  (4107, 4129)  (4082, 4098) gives -0.6 angstrom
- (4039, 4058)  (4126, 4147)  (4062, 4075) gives -0.4 angstrom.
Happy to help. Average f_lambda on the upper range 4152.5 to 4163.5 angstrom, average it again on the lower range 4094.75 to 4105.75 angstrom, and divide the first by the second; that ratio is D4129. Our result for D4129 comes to 1.10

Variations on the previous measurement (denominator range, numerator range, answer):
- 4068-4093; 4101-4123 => 0.78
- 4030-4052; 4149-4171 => 0.87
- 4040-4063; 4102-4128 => 0.81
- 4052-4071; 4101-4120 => 0.79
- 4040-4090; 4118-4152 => 0.93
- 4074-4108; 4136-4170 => 1.05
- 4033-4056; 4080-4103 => 0.88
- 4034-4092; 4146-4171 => 0.89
